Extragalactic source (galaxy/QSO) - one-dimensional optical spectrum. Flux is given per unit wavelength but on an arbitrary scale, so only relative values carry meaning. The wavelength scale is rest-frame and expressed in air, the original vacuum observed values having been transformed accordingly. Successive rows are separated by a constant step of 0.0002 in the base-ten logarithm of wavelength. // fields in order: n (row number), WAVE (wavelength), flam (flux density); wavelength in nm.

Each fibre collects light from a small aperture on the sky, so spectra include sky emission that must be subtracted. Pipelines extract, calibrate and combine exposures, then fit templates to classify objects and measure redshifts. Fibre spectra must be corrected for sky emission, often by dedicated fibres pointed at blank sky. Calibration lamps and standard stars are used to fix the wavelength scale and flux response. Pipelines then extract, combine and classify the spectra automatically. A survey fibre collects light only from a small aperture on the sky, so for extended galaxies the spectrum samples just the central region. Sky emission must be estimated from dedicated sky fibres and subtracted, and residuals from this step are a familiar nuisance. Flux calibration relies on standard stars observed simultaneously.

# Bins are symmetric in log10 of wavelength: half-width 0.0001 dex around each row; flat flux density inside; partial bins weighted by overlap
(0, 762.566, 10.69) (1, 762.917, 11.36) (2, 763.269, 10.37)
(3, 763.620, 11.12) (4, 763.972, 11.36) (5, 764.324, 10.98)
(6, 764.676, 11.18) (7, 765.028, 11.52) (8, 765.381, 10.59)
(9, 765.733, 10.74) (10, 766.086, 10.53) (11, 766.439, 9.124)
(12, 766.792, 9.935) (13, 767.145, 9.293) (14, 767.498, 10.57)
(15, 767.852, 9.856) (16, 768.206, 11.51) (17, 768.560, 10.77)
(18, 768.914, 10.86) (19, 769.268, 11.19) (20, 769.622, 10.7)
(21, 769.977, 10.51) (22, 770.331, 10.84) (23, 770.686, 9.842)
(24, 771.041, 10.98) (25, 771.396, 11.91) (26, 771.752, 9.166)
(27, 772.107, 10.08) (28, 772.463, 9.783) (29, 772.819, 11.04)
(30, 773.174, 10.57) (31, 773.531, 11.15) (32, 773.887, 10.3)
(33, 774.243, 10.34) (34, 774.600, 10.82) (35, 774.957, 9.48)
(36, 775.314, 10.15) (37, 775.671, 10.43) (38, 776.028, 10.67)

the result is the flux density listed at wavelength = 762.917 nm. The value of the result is 11.36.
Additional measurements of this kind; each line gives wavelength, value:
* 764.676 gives 11.18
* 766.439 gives 9.124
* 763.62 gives 11.12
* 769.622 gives 10.7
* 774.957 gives 9.48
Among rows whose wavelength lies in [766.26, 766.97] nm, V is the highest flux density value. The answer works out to 9.935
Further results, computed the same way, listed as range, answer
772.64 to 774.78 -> 11.15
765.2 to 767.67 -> 10.74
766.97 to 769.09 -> 11.51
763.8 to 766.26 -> 11.52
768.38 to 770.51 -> 11.19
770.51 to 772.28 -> 11.91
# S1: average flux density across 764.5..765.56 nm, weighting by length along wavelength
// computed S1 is 11.1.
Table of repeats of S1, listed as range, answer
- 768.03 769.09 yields 11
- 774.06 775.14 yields 10.2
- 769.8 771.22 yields 10.5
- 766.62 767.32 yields 9.62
